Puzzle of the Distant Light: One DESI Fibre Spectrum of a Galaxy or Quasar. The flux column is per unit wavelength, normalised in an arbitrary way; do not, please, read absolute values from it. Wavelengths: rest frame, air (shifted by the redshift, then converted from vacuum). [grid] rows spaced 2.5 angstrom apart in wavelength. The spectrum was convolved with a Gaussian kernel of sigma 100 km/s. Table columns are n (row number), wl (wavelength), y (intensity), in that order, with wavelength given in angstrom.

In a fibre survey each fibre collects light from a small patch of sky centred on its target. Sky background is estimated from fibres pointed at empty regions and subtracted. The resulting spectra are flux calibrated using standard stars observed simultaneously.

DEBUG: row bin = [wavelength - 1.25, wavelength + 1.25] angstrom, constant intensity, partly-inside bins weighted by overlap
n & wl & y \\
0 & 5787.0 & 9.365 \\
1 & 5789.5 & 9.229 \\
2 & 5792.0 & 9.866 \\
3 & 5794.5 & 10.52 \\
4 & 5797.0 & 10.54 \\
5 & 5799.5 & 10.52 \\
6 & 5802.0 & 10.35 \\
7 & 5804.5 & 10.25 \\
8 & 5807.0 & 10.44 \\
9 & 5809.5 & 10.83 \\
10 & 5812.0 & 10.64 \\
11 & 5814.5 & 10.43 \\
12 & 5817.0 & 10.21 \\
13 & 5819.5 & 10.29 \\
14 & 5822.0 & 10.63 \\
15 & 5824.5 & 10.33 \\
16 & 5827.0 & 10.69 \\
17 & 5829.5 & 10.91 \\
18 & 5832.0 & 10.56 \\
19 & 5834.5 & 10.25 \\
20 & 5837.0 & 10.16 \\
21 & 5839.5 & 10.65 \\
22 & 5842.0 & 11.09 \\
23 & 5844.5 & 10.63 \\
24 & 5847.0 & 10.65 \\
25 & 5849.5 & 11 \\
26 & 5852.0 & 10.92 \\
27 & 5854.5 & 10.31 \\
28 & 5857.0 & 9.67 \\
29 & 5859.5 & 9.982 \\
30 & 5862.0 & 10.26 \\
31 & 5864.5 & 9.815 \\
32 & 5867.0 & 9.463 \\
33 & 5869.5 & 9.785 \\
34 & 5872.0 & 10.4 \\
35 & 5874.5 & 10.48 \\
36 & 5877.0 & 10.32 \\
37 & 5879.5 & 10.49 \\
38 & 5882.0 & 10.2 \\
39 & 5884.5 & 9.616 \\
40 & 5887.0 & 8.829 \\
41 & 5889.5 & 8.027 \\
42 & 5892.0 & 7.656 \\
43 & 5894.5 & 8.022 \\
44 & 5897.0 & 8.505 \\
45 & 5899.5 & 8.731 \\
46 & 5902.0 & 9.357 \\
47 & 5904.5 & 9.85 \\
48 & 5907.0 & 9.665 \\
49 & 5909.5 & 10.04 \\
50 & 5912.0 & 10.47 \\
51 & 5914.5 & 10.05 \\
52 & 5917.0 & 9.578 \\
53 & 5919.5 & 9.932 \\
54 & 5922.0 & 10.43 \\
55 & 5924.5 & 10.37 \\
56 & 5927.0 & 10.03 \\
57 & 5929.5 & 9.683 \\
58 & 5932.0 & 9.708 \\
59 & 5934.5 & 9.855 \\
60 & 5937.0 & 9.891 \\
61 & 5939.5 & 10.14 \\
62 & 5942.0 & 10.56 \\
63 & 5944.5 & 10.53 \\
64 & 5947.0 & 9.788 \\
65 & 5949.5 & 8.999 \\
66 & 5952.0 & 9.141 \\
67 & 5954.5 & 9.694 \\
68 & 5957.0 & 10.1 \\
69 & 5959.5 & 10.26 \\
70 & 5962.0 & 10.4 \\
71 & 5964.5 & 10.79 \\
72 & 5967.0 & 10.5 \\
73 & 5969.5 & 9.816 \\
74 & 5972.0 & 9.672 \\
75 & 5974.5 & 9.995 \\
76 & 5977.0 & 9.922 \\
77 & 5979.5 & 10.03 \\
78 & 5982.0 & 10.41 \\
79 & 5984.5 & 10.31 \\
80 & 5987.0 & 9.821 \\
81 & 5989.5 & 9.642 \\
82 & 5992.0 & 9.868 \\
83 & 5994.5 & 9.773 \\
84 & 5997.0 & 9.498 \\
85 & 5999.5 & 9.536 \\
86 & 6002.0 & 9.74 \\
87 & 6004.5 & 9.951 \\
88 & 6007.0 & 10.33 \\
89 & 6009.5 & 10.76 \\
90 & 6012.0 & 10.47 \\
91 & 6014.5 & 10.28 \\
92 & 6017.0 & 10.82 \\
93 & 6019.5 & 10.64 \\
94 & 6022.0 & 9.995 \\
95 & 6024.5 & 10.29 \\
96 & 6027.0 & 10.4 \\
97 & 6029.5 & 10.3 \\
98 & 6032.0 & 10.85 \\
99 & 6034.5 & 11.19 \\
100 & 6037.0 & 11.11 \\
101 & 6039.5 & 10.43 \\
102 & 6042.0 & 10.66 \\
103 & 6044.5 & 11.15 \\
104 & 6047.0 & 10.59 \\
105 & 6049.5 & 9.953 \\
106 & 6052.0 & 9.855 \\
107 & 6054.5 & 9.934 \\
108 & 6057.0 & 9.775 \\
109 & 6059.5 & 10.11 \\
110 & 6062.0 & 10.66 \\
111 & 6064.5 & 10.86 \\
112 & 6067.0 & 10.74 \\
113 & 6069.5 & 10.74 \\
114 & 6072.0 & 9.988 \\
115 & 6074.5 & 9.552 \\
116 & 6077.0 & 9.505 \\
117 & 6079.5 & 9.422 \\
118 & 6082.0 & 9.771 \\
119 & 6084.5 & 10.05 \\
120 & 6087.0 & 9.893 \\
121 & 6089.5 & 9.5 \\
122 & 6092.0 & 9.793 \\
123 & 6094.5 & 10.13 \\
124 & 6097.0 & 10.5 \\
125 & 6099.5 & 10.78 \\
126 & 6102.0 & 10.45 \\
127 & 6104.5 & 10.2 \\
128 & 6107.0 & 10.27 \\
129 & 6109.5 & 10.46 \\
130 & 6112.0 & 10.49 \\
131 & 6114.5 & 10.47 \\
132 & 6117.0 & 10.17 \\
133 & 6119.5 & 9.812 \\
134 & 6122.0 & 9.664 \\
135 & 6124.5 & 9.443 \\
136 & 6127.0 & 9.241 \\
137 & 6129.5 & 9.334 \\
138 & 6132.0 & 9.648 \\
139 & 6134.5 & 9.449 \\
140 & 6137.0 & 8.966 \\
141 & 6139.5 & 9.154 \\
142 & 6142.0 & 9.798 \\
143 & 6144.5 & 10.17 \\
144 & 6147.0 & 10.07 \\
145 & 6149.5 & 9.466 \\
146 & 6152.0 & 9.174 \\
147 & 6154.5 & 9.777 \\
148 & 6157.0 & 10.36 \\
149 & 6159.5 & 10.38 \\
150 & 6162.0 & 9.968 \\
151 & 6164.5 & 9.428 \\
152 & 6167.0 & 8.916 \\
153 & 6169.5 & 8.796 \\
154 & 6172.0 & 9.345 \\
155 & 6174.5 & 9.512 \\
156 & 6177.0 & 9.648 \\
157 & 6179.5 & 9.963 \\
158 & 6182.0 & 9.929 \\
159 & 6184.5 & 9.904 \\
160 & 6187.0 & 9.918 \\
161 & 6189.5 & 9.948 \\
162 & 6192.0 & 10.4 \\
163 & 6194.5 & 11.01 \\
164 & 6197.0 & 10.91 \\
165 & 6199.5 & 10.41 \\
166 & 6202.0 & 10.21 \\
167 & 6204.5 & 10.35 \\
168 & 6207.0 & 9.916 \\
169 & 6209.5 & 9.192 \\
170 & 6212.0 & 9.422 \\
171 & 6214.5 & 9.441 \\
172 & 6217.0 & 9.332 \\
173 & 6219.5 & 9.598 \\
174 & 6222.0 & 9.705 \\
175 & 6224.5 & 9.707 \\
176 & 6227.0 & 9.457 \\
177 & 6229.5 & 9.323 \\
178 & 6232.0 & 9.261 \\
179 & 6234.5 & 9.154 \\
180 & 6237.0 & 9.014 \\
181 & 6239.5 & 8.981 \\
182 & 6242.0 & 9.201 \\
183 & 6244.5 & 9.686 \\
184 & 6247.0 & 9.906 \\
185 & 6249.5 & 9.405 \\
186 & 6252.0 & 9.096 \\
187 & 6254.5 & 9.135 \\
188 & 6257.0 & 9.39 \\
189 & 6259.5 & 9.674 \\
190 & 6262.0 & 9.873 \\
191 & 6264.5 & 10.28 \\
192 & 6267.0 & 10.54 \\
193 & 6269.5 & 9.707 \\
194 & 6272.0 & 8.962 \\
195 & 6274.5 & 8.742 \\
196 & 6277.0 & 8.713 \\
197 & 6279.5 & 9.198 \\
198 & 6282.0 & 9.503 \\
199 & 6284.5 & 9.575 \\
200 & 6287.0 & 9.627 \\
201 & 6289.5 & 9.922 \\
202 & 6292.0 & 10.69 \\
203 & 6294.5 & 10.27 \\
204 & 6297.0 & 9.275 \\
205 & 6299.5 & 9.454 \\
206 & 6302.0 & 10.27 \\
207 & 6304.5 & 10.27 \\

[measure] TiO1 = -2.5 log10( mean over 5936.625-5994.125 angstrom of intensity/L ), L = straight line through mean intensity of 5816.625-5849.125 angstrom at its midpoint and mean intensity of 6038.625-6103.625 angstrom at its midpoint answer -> 0.04 mag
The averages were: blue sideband 10.6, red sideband 10.2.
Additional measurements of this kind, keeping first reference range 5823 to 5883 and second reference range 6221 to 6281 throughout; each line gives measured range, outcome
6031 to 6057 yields -0.07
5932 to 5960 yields 0.03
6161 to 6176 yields 0.03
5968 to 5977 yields 0.03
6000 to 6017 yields -0.03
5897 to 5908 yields 0.11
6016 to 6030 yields -0.05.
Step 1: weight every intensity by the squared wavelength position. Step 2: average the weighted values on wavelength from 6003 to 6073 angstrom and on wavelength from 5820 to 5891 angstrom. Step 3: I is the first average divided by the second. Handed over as 1.09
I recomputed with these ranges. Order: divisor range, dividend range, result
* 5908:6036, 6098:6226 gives 1.04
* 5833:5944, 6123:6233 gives 1.08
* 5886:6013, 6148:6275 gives 1.08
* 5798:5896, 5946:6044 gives 1.05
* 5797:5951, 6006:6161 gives 1.08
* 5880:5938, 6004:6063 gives 1.14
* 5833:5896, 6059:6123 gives 1.10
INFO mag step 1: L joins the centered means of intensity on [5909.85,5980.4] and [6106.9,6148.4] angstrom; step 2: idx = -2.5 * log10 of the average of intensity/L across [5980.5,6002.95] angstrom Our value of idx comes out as 0.01 mag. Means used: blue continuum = 10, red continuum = 9.79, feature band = 9.85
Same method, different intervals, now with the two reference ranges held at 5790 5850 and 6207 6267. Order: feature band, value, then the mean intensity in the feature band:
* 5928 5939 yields 0.04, 9.81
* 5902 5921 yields 0.04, 9.91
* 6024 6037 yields -0.07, 10.7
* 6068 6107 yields -0.02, 10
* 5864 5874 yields 0.05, 9.92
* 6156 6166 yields -0.04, 10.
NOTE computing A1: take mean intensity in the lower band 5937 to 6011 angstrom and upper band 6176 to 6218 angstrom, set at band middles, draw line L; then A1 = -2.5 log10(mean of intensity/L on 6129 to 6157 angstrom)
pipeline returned 0.05 mag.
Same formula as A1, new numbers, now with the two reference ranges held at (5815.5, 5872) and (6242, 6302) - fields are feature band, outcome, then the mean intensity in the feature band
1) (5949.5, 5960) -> 0.06 mag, 9.67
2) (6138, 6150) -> 0.01 mag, 9.73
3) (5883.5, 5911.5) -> 0.15 mag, 8.97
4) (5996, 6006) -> 0.04 mag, 9.7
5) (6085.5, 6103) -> -0.02 mag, 10.1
